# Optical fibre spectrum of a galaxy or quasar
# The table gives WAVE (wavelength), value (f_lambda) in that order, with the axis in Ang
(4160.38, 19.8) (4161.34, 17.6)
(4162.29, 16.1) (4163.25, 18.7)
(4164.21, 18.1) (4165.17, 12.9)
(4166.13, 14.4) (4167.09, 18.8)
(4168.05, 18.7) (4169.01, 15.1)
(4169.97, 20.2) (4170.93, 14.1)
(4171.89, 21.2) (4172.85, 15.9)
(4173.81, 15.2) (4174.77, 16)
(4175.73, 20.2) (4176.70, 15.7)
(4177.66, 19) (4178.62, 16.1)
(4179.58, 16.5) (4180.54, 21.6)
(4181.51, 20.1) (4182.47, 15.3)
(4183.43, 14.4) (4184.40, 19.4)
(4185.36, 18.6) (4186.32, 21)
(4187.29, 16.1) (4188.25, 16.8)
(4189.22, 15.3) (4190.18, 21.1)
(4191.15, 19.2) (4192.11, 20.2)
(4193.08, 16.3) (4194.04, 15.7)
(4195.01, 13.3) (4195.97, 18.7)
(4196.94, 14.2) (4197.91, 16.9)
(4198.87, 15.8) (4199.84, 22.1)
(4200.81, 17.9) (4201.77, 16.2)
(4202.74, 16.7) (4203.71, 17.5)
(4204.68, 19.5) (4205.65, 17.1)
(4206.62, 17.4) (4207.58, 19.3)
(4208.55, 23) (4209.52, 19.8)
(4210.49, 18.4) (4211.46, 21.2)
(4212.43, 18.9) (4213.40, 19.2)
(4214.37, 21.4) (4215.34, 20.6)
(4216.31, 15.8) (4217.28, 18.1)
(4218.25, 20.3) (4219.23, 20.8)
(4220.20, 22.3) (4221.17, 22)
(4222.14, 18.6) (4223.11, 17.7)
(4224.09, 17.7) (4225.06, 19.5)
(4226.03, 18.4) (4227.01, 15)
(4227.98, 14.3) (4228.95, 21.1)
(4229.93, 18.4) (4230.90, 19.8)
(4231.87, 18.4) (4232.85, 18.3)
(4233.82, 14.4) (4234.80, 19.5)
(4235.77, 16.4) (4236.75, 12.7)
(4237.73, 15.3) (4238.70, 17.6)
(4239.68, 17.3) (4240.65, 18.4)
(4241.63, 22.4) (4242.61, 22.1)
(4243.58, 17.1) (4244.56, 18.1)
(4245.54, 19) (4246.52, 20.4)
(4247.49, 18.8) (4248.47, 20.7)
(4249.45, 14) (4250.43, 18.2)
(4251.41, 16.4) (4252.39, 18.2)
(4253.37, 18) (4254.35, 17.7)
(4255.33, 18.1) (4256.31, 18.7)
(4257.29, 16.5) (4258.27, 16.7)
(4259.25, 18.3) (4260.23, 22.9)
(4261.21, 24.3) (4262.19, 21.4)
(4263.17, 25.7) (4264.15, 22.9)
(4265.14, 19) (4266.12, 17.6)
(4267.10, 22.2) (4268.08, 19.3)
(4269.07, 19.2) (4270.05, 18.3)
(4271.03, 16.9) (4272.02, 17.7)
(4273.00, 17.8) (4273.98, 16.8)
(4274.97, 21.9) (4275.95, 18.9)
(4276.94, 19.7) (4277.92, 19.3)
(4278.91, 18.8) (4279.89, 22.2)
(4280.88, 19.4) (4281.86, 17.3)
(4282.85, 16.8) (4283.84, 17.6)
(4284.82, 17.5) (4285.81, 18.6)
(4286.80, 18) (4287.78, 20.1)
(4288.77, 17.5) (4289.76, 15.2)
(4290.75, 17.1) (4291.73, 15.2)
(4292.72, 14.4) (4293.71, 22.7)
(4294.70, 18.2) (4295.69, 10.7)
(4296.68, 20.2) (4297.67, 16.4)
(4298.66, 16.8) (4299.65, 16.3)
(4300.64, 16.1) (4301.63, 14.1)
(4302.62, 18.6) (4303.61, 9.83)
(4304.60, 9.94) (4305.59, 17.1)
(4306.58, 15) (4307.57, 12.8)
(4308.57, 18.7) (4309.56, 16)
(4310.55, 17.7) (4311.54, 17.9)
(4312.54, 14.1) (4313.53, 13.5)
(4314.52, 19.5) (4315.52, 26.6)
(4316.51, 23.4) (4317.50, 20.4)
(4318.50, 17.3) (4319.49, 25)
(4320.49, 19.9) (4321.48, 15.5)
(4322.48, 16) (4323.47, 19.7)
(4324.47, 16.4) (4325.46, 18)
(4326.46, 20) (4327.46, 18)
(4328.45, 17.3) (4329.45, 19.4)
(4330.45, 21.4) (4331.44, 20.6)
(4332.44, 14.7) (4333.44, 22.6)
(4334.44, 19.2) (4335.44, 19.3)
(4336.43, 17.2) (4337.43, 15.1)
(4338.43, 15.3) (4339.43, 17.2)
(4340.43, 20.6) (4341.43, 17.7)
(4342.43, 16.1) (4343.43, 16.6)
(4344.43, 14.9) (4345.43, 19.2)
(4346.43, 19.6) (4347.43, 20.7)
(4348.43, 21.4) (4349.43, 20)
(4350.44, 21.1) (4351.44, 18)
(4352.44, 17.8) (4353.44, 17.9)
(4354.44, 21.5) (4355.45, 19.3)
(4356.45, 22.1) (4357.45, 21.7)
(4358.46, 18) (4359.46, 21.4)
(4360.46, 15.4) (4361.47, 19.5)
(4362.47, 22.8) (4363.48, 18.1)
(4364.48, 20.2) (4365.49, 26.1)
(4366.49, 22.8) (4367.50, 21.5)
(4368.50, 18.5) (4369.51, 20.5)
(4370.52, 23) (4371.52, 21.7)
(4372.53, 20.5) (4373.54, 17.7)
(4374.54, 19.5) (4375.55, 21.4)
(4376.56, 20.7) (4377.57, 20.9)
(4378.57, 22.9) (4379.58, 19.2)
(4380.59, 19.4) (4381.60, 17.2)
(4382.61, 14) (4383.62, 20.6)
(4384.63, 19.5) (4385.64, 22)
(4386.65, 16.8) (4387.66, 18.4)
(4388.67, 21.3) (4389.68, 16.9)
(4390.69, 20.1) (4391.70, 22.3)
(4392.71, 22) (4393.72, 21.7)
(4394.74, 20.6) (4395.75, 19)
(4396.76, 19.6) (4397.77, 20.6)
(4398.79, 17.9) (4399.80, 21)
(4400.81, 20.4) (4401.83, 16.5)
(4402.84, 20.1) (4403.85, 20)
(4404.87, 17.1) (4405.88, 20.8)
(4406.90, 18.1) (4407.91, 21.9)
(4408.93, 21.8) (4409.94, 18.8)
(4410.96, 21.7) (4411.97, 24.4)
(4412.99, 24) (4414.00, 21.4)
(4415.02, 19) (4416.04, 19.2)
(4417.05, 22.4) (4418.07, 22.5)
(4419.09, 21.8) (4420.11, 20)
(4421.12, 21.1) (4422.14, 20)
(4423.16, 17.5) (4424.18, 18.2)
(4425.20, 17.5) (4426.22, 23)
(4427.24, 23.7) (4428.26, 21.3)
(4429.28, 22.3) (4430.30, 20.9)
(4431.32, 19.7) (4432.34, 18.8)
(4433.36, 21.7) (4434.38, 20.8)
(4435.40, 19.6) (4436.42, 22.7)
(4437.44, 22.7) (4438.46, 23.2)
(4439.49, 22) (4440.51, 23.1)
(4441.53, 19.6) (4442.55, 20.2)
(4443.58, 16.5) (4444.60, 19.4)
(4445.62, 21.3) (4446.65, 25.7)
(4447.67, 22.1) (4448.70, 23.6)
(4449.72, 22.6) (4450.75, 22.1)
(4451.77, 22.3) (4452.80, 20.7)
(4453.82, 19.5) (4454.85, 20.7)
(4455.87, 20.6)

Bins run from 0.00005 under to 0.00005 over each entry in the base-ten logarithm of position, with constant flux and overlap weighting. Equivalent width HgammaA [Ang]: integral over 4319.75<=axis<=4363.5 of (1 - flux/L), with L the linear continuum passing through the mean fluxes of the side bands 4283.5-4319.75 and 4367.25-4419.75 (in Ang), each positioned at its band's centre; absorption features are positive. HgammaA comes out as -0.7 Ang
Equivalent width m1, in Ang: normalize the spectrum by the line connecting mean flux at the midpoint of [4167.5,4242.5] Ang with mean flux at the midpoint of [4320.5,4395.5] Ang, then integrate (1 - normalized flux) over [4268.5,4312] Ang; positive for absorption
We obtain 3.68 Ang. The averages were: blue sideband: 18.1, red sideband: 19.4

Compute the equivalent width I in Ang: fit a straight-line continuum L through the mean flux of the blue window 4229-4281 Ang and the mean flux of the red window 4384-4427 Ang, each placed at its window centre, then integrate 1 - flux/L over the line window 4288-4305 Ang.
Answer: 2.9 Ang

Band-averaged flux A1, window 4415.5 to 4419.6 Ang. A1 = 21.4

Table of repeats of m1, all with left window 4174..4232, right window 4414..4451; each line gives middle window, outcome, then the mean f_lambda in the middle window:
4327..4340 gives 1.0 Ang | 18.3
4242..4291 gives 0.3 Ang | 18.9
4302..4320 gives 2.0 Ang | 17.4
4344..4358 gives 0.3 Ang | 19.7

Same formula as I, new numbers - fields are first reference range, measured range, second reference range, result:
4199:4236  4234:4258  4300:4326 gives 0.50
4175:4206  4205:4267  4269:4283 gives -2.17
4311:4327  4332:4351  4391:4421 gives 0.99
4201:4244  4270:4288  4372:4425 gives 0.40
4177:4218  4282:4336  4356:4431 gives 4.97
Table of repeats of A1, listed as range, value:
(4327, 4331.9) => 19.4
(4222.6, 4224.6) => 17.7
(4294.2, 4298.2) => 16.4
